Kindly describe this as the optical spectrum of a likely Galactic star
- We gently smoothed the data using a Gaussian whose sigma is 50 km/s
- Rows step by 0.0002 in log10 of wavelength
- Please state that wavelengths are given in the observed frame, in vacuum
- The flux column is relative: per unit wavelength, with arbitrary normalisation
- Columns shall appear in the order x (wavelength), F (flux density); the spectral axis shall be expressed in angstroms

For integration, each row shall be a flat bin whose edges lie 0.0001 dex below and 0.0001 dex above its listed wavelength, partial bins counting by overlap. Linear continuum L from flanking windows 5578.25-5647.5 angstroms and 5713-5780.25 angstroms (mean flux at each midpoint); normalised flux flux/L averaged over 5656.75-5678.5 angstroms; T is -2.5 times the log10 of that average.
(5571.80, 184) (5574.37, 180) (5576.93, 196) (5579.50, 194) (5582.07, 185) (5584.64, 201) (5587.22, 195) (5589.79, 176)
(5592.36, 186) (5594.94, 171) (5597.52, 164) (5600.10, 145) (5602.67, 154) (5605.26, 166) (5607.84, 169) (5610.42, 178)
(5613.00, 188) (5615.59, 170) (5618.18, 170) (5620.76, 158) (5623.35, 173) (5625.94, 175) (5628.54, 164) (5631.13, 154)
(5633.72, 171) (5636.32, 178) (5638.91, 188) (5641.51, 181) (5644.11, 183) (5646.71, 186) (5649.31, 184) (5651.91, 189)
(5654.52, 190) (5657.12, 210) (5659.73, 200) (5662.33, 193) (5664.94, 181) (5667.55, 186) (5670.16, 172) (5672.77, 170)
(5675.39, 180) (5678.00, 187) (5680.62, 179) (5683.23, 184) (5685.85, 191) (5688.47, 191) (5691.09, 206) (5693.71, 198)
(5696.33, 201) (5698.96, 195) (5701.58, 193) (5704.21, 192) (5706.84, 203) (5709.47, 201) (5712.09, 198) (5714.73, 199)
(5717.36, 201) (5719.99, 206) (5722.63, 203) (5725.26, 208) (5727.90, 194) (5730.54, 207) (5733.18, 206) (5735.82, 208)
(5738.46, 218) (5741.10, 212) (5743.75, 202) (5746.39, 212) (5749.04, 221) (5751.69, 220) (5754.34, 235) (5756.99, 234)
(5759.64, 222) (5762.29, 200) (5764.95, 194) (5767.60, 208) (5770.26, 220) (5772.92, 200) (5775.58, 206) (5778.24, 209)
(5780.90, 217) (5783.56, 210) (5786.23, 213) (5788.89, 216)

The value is 0.020 mag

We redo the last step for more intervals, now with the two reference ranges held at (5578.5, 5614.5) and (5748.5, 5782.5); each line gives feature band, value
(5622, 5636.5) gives 0.09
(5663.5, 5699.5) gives 0.05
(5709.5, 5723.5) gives 0.01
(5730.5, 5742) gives -0.02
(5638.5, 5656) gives 0.01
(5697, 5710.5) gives 0.02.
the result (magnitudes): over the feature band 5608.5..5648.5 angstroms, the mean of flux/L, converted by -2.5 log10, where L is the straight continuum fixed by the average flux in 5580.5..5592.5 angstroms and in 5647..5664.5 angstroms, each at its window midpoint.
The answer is 0.10 mag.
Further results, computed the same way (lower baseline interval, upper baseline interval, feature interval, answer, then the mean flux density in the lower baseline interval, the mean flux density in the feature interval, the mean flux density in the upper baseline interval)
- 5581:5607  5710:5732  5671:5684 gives 0.08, 174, 180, 202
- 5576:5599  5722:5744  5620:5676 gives 0.08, 185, 180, 207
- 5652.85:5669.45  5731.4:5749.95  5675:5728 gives 0.03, 192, 196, 211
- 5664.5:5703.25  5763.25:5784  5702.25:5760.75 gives -0.06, 188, 209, 208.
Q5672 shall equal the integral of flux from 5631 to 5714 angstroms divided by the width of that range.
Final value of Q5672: 189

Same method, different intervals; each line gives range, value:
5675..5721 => 195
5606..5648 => 174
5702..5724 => 200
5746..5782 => 214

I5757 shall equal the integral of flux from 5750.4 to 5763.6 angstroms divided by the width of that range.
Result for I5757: 222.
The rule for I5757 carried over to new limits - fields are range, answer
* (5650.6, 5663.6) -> 196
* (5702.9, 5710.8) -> 199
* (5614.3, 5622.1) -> 166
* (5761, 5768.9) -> 201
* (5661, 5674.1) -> 180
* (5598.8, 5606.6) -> 155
